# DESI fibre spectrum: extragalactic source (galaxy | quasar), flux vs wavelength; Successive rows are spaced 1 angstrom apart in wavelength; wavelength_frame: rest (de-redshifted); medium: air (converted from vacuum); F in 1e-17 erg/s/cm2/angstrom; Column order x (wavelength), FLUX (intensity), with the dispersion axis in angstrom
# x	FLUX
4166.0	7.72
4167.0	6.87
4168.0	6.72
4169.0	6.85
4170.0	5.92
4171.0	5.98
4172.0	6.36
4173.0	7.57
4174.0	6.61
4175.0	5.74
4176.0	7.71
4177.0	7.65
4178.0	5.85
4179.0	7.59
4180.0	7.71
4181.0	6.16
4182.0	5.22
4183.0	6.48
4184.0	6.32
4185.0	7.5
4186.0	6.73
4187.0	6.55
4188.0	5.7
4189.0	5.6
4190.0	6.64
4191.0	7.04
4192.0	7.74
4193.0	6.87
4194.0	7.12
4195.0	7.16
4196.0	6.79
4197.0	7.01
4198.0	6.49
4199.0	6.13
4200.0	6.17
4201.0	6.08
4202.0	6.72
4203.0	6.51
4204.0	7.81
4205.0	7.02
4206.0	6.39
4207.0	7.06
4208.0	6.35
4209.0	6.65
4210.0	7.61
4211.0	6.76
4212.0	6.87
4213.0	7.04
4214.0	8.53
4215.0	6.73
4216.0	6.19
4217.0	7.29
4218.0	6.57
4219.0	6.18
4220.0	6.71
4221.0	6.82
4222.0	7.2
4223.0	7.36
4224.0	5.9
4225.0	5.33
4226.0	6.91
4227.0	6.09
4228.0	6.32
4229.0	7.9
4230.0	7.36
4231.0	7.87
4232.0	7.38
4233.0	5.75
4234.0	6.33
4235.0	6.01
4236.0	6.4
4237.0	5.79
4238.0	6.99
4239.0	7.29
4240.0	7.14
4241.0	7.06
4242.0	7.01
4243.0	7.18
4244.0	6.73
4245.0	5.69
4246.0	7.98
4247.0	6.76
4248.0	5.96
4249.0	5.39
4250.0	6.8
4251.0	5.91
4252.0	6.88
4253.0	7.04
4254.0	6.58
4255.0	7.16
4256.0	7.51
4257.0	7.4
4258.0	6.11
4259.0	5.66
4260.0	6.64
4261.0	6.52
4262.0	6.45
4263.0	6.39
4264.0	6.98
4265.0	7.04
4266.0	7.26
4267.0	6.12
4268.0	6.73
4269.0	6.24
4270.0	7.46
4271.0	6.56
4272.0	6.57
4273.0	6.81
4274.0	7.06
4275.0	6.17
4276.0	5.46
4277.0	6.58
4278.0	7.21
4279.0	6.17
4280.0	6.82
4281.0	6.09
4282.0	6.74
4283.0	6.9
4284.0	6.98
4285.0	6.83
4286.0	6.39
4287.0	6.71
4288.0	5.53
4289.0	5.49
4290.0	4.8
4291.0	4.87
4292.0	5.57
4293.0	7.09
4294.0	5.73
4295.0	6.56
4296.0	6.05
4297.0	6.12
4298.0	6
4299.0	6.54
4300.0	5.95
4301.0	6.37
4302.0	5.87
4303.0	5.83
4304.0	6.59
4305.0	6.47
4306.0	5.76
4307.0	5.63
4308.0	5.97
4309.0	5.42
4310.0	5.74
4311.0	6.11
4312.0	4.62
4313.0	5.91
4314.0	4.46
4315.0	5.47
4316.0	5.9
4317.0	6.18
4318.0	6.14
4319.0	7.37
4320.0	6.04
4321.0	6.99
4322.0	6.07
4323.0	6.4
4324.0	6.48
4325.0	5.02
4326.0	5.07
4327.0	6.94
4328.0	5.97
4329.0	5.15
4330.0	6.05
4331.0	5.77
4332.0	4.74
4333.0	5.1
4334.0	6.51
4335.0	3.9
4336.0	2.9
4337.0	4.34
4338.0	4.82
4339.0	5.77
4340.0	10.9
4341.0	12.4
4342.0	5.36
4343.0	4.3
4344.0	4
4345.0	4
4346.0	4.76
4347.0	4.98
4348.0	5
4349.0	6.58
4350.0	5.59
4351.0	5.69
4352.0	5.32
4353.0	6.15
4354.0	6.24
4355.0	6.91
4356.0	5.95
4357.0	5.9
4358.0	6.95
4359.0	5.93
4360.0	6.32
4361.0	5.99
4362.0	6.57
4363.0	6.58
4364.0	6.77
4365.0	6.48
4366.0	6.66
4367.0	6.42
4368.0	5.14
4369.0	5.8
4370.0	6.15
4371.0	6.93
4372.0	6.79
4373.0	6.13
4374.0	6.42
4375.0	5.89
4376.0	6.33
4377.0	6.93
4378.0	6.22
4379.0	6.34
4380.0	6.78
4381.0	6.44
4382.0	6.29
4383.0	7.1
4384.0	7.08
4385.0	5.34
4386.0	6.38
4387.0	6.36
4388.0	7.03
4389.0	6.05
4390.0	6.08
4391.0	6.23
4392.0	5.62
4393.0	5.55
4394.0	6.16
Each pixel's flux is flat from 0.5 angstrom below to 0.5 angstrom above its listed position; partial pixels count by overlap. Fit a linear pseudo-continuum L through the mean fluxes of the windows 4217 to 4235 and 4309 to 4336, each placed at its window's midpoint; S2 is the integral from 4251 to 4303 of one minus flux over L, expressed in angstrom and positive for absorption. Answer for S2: -2.1 angstrom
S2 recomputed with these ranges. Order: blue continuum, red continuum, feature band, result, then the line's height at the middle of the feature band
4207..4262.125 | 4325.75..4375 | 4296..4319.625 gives 1.1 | 6.23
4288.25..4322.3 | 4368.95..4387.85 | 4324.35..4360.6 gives 2.5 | 6.18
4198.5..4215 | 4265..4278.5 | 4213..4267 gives 0.2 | 6.75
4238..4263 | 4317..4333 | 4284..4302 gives 0.7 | 6.3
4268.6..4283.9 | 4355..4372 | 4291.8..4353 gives 5.8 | 6.45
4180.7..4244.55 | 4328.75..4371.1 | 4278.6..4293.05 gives 0.3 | 6.29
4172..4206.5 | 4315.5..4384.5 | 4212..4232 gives -0.9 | 6.58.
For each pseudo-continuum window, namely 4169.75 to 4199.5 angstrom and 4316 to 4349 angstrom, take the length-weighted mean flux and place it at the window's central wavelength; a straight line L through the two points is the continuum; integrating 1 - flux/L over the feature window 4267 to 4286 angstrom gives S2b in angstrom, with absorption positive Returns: -1.48 angstrom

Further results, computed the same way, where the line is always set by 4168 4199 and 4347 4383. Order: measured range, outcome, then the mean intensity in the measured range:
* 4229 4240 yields -0.4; 6.79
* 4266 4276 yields -0.2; 6.61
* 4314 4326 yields 0.5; 6.07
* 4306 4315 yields 1.2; 5.5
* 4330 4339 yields 2.0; 4.89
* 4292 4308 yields 0.6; 6.15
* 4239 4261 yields -0.6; 6.7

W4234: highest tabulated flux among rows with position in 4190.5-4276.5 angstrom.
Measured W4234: 8.53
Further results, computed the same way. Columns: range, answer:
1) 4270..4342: 12.4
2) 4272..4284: 7.21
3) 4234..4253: 7.98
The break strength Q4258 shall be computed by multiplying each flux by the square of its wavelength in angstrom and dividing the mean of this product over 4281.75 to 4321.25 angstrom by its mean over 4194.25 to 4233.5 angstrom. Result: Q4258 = 0.92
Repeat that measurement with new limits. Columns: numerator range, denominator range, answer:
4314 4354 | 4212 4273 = 0.90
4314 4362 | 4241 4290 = 0.92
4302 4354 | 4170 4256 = 0.91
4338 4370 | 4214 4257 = 0.97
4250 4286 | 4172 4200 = 1.03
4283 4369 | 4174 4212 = 0.94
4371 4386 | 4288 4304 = 1.13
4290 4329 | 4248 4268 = 0.92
